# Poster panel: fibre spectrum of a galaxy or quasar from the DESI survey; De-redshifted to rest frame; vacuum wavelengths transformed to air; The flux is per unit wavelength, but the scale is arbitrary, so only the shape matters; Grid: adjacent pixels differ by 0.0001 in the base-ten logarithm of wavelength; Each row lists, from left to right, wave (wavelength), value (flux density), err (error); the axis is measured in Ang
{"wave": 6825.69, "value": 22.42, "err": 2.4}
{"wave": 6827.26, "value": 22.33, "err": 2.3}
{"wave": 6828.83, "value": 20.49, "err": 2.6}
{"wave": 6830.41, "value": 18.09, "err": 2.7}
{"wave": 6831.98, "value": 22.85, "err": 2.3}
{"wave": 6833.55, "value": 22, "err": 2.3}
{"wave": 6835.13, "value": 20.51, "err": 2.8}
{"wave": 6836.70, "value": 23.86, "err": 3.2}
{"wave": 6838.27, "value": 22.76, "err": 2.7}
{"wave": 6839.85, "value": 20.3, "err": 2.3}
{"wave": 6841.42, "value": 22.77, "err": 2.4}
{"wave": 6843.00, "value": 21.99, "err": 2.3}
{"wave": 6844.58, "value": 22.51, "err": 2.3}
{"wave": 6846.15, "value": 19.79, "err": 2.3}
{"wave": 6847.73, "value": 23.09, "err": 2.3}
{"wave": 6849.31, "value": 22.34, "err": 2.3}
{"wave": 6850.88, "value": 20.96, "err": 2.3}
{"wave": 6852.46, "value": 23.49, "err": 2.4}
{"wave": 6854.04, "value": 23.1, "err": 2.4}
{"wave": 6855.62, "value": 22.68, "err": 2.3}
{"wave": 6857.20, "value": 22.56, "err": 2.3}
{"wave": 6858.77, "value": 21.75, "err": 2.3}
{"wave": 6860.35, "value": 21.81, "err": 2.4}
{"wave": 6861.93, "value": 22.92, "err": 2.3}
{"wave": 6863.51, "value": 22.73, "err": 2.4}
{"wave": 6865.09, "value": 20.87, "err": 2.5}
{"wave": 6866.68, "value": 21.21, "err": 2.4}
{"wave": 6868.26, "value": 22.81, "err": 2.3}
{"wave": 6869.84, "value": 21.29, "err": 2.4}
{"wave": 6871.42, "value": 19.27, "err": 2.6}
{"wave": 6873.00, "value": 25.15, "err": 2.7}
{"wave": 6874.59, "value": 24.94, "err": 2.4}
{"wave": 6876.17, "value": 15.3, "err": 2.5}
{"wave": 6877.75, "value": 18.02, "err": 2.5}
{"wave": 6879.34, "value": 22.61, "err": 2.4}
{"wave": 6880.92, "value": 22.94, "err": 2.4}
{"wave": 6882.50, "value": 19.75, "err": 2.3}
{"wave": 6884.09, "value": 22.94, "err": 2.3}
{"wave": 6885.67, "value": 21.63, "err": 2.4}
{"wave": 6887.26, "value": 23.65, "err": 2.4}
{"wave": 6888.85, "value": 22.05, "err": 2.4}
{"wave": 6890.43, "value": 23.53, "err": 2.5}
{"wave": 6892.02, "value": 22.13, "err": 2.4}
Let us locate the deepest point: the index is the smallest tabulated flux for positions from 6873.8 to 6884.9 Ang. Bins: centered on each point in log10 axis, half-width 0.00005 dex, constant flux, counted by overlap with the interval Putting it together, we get 15.3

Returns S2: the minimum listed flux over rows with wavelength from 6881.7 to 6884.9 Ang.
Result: 19.75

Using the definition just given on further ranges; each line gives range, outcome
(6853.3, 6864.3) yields 21.75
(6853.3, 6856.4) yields 22.68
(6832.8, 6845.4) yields 20.3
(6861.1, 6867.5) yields 20.87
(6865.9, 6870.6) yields 21.21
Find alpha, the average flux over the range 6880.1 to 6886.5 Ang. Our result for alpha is 21.8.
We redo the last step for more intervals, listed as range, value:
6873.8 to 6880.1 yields 20.2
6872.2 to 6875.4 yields 24.9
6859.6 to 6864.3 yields 22.5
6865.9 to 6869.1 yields 22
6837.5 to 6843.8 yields 21.9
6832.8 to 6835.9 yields 21.2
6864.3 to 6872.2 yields 21.1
